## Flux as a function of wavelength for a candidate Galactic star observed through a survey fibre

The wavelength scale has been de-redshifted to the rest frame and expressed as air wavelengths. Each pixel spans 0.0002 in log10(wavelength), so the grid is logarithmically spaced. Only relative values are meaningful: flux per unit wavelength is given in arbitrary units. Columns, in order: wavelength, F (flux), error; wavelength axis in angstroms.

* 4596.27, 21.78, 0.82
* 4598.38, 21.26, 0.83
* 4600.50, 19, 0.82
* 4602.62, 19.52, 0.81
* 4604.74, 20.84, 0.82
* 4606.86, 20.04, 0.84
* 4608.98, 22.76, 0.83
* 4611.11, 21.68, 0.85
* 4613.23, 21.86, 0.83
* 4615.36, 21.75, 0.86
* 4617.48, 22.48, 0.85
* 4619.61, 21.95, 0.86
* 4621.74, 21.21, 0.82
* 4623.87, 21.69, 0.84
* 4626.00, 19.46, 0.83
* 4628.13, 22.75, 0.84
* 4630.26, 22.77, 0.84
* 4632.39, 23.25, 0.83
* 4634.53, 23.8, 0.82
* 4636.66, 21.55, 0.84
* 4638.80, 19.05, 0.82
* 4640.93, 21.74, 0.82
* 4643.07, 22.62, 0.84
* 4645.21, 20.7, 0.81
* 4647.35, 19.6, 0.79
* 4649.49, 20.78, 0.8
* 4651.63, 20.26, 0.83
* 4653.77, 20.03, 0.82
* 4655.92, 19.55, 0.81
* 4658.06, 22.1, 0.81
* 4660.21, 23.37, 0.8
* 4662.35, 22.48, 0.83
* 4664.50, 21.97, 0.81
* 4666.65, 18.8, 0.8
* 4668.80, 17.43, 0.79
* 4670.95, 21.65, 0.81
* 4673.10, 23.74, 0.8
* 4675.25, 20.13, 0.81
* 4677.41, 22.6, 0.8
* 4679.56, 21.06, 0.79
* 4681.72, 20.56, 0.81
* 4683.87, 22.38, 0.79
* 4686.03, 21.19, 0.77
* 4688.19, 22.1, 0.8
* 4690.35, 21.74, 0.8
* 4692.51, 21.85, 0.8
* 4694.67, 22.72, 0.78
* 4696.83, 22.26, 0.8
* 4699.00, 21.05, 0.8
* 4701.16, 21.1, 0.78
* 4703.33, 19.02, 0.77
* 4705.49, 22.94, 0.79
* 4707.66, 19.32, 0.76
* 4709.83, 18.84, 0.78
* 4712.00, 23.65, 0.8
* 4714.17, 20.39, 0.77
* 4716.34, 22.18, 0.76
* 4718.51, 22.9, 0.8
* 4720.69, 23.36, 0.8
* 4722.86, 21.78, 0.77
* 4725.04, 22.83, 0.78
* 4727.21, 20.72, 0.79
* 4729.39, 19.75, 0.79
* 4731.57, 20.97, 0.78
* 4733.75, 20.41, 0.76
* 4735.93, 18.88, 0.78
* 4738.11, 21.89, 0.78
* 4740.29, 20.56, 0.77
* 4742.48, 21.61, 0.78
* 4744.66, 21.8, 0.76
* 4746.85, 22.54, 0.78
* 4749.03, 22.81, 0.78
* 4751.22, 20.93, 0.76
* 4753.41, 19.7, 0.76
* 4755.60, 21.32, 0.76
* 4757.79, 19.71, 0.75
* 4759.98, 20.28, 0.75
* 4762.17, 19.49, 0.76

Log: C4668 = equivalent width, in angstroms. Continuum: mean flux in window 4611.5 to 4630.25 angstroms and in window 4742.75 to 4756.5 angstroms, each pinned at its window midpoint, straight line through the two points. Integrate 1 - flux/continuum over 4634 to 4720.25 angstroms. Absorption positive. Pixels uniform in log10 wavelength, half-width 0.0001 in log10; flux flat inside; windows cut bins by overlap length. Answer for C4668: 1.4 angstroms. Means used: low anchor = 21.7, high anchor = 21.5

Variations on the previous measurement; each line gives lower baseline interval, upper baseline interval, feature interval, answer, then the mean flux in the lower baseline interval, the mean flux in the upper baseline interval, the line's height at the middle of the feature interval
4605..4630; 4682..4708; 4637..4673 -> 1.2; 21.6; 21.5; 21.6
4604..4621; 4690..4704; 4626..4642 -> -0.3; 21.7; 21.4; 21.6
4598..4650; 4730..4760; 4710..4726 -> -0.9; 21.4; 21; 21.1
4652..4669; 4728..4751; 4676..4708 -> -0.8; 20.9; 21.1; 21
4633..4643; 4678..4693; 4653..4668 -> 0.4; 21.7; 21.6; 21.7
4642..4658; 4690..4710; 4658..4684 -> -0.6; 20.6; 21.2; 20.8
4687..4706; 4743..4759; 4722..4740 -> 0.4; 21.6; 21.3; 21.4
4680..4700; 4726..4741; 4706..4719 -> -0.1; 21.7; 20.5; 21.1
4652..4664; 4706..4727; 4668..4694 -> 0.1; 21.5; 21.7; 21.5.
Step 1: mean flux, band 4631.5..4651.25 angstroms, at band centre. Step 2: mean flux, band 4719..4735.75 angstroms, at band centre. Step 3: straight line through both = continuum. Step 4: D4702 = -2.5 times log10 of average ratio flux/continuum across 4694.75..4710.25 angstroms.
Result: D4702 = 0.02 mag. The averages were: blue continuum 21.4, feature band 20.9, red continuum 21.3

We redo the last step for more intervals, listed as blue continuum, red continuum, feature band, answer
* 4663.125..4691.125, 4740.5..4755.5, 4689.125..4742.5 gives 0.002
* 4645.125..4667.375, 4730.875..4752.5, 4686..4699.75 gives -0.043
